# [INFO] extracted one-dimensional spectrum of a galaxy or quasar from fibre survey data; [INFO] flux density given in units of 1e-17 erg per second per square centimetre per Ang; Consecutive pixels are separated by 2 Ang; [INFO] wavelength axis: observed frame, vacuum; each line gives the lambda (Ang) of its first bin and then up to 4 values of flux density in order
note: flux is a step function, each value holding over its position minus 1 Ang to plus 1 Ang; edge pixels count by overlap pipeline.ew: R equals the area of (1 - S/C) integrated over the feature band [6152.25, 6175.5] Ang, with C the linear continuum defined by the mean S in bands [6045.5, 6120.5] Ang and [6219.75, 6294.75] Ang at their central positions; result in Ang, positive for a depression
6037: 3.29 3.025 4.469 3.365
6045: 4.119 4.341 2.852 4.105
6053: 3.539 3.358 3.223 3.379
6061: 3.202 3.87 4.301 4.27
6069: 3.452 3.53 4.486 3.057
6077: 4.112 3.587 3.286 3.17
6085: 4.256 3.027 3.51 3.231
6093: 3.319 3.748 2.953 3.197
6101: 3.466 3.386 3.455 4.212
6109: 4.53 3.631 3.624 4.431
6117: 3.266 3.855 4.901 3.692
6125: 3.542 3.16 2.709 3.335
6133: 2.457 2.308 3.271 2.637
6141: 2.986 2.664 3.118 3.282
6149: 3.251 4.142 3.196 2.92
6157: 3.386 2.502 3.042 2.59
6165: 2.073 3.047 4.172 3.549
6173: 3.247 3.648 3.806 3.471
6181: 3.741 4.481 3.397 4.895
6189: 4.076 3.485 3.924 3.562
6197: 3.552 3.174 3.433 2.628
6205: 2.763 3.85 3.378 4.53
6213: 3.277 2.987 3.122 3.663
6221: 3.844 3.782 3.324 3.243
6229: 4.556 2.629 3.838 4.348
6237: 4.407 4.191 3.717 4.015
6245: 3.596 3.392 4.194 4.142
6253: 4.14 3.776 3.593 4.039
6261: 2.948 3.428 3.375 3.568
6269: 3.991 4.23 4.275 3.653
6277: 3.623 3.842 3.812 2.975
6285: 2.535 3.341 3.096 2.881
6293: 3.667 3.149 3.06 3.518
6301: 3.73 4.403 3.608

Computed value 3.5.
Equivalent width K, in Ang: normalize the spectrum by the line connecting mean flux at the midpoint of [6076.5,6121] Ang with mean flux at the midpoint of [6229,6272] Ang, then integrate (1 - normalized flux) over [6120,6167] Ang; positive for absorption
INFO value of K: 7.47 Ang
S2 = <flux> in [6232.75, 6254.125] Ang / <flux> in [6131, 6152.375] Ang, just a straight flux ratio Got 1.32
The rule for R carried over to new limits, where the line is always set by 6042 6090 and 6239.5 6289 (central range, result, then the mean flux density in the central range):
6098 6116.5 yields -0.6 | 3.76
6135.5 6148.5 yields 2.4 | 2.98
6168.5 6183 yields -0.2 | 3.7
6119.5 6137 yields 1.8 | 3.28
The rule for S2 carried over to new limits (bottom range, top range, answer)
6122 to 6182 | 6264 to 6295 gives 1.11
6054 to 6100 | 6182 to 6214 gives 1.03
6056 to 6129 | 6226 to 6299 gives 1.00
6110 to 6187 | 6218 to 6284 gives 1.12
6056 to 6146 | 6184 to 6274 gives 1.06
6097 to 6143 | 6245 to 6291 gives 1.06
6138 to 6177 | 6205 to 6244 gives 1.17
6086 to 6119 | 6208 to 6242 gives 1.04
